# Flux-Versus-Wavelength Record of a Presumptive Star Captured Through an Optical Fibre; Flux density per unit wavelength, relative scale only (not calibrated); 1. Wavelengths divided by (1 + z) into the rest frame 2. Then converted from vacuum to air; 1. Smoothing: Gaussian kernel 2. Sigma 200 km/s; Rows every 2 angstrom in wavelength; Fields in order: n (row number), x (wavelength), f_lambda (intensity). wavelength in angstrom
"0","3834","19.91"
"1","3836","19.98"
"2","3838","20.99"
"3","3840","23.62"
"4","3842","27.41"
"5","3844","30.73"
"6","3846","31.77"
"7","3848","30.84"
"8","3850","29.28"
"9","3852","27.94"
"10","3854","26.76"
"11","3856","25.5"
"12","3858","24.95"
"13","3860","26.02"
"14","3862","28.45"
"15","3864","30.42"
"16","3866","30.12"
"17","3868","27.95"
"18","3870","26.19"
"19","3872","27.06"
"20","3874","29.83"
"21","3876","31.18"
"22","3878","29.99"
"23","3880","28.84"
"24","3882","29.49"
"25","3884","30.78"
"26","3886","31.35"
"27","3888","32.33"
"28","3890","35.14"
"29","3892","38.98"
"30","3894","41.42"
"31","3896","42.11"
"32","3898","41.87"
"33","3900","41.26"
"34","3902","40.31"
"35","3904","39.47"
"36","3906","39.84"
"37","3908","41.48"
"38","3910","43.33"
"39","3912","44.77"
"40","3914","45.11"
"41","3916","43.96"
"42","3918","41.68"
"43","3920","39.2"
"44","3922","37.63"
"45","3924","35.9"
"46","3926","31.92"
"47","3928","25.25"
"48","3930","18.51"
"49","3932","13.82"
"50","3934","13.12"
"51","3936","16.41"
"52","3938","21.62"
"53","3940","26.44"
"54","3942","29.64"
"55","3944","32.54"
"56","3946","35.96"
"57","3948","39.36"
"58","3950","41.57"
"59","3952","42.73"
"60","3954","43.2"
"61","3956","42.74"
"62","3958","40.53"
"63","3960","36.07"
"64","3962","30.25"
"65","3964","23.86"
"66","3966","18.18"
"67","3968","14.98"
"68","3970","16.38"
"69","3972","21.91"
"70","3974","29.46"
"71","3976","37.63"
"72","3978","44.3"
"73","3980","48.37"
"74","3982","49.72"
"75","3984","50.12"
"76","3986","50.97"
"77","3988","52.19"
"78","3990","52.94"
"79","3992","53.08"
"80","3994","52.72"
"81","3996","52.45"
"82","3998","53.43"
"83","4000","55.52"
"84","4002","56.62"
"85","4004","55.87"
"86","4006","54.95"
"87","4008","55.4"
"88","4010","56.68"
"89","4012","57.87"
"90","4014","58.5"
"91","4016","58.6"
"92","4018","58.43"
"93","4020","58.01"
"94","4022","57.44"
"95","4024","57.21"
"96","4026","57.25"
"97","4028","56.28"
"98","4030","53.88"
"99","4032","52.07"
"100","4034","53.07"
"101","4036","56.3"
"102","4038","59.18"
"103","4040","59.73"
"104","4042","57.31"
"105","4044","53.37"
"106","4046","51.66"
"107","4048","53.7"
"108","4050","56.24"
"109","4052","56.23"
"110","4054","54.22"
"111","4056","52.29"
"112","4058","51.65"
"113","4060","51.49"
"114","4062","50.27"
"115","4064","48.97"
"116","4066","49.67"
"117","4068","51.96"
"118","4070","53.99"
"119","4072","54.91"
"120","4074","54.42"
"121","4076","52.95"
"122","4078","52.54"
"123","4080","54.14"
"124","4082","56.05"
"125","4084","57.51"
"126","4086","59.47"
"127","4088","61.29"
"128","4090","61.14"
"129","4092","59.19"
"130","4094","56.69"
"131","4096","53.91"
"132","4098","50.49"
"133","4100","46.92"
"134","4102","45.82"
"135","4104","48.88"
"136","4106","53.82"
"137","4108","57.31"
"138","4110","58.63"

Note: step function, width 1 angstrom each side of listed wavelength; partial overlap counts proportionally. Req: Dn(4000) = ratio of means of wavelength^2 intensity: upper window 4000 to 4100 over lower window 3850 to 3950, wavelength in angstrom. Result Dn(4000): 1.84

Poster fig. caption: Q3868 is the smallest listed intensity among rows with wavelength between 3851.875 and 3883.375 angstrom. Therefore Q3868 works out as 24.95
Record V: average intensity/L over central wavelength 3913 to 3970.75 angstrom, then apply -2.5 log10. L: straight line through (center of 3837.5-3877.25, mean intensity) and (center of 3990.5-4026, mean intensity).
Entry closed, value 0.36 mag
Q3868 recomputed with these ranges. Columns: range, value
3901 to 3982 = 13.12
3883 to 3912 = 30.78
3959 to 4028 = 14.98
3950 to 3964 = 23.86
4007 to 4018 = 55.4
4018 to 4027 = 57.21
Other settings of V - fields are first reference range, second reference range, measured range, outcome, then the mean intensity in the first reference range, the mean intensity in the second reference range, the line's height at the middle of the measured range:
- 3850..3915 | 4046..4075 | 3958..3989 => 0.24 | 33.7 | 52.8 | 43.5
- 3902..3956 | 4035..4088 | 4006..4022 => -0.21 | 34.3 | 54.4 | 47.2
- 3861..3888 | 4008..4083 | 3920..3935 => 0.38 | 29.5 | 54.8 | 37.3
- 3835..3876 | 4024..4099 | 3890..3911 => -0.22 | 27.4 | 54.8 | 33.4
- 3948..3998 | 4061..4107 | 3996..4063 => -0.19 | 39.7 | 53.7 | 46.8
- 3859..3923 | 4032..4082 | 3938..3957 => 0.15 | 35.5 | 53.8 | 41.8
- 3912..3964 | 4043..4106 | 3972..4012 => -0.21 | 33.1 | 53.6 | 41.2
